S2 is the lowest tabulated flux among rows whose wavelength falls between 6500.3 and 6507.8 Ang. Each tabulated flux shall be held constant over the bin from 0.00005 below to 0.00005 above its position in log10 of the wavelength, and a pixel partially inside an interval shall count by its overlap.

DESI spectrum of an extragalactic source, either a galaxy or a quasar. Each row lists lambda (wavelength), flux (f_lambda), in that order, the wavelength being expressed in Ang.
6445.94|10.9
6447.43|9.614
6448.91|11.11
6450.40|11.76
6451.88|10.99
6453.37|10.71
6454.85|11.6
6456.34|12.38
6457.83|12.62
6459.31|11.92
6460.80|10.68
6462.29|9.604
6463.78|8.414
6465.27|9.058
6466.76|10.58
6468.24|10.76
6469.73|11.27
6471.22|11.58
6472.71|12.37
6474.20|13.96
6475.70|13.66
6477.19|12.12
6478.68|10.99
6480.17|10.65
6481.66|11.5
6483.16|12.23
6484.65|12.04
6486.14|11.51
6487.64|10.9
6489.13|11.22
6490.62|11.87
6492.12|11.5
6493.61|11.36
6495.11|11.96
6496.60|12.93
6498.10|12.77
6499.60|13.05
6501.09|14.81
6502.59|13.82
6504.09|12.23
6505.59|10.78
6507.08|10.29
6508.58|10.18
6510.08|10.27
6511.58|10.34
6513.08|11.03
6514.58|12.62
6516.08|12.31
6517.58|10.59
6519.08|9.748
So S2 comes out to 10.29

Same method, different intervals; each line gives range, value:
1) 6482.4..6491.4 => 10.9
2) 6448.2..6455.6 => 10.71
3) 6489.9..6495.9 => 11.36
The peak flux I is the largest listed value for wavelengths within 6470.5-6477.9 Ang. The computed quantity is 13.96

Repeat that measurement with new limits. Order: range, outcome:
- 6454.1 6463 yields 12.62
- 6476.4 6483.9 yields 12.23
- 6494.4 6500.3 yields 13.05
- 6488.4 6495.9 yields 11.96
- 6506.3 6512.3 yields 10.34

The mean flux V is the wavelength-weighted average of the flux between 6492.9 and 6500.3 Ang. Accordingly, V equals 12.4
